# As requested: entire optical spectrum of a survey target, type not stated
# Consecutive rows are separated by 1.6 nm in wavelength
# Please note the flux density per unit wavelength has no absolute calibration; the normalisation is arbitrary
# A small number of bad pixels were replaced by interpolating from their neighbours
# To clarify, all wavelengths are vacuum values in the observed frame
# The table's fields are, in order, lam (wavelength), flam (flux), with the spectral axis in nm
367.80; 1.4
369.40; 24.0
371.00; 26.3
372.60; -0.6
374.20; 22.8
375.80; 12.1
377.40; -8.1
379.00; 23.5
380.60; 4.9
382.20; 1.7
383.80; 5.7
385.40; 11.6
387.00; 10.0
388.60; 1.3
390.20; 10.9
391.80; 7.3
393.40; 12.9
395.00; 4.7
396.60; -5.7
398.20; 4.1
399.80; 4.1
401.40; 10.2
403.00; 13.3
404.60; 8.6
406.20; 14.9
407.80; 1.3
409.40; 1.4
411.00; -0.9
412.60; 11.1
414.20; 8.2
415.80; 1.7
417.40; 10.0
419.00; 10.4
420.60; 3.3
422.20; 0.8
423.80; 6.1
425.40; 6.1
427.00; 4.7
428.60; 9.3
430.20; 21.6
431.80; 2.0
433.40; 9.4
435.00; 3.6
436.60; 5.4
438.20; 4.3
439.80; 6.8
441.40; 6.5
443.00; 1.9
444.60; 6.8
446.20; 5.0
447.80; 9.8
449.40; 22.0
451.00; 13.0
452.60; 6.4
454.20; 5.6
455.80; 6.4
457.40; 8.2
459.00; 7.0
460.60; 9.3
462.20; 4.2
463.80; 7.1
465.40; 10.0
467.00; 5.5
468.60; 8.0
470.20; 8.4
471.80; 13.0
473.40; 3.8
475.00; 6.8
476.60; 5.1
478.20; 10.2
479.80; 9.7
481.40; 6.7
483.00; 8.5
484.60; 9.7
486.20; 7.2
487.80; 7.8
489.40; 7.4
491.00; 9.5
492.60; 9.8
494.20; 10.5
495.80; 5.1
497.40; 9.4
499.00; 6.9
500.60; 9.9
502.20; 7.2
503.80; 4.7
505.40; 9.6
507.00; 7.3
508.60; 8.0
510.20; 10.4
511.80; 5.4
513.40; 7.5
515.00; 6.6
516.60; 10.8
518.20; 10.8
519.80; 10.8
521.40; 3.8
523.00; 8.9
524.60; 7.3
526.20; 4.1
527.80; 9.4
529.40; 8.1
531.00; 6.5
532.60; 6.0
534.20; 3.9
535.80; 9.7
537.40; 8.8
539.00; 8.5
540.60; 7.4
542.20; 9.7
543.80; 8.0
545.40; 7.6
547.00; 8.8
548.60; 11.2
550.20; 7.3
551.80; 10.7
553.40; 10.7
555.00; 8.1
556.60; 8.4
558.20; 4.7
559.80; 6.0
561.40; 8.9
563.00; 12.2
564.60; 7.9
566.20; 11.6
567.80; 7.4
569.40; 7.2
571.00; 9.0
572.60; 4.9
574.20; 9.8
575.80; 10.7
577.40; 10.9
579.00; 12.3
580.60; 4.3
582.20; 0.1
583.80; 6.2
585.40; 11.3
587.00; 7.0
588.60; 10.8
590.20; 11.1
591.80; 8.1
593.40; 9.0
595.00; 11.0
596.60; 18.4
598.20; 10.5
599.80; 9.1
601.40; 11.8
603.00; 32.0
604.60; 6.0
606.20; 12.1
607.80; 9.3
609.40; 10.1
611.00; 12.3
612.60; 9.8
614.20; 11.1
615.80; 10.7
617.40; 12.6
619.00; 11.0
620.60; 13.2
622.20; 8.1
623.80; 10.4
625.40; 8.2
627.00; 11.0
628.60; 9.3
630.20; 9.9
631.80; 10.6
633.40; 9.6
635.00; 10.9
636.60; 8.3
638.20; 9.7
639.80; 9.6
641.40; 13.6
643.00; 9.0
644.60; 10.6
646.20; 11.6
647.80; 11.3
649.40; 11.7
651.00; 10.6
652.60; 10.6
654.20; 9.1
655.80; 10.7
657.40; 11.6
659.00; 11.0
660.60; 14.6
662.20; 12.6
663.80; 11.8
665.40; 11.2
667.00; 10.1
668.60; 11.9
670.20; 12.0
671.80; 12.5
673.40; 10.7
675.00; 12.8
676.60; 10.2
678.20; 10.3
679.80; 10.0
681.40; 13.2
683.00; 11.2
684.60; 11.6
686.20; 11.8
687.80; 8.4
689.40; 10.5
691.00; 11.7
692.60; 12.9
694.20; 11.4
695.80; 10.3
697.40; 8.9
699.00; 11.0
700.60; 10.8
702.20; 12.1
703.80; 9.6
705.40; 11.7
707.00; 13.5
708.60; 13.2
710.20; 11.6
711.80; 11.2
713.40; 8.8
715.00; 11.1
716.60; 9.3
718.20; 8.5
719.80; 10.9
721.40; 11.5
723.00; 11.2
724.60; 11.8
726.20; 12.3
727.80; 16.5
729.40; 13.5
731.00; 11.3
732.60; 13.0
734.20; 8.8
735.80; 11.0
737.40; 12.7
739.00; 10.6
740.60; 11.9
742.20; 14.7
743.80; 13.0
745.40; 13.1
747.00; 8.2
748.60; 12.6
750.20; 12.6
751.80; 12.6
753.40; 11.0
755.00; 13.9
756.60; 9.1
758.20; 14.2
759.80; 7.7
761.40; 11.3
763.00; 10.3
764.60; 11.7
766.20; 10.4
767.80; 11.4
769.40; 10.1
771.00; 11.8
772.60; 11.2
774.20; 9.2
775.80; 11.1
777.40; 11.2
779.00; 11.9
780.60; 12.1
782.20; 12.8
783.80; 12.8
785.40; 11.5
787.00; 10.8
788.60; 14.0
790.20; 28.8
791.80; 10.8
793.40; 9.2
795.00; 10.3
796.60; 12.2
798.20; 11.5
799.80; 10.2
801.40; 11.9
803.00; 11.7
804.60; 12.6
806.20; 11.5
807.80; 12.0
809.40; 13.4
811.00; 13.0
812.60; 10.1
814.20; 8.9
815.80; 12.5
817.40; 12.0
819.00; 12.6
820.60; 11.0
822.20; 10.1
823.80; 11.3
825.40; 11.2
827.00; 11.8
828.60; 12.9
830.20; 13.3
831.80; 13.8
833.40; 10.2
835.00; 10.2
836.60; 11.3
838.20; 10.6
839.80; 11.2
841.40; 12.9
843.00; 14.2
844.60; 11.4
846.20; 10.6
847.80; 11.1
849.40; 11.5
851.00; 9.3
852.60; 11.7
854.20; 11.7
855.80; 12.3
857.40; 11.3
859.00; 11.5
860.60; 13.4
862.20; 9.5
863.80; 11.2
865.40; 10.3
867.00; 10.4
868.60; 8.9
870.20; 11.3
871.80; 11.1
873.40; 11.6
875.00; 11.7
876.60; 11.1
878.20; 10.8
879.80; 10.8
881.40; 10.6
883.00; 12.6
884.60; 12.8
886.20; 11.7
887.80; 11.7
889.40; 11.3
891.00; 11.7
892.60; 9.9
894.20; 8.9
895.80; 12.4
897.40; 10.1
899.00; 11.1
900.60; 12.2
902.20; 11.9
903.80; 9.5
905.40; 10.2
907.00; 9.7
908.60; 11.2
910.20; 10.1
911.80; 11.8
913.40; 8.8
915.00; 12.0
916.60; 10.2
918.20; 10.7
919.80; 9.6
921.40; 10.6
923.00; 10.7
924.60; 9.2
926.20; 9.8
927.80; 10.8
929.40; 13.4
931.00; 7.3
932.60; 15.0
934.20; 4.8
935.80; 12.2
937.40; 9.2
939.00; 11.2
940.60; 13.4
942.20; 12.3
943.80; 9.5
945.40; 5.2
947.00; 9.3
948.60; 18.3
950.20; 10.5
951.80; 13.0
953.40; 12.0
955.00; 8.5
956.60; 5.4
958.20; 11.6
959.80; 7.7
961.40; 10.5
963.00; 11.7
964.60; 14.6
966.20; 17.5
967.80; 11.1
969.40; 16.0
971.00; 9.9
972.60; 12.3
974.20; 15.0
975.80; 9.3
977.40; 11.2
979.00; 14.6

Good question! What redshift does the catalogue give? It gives 0.20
